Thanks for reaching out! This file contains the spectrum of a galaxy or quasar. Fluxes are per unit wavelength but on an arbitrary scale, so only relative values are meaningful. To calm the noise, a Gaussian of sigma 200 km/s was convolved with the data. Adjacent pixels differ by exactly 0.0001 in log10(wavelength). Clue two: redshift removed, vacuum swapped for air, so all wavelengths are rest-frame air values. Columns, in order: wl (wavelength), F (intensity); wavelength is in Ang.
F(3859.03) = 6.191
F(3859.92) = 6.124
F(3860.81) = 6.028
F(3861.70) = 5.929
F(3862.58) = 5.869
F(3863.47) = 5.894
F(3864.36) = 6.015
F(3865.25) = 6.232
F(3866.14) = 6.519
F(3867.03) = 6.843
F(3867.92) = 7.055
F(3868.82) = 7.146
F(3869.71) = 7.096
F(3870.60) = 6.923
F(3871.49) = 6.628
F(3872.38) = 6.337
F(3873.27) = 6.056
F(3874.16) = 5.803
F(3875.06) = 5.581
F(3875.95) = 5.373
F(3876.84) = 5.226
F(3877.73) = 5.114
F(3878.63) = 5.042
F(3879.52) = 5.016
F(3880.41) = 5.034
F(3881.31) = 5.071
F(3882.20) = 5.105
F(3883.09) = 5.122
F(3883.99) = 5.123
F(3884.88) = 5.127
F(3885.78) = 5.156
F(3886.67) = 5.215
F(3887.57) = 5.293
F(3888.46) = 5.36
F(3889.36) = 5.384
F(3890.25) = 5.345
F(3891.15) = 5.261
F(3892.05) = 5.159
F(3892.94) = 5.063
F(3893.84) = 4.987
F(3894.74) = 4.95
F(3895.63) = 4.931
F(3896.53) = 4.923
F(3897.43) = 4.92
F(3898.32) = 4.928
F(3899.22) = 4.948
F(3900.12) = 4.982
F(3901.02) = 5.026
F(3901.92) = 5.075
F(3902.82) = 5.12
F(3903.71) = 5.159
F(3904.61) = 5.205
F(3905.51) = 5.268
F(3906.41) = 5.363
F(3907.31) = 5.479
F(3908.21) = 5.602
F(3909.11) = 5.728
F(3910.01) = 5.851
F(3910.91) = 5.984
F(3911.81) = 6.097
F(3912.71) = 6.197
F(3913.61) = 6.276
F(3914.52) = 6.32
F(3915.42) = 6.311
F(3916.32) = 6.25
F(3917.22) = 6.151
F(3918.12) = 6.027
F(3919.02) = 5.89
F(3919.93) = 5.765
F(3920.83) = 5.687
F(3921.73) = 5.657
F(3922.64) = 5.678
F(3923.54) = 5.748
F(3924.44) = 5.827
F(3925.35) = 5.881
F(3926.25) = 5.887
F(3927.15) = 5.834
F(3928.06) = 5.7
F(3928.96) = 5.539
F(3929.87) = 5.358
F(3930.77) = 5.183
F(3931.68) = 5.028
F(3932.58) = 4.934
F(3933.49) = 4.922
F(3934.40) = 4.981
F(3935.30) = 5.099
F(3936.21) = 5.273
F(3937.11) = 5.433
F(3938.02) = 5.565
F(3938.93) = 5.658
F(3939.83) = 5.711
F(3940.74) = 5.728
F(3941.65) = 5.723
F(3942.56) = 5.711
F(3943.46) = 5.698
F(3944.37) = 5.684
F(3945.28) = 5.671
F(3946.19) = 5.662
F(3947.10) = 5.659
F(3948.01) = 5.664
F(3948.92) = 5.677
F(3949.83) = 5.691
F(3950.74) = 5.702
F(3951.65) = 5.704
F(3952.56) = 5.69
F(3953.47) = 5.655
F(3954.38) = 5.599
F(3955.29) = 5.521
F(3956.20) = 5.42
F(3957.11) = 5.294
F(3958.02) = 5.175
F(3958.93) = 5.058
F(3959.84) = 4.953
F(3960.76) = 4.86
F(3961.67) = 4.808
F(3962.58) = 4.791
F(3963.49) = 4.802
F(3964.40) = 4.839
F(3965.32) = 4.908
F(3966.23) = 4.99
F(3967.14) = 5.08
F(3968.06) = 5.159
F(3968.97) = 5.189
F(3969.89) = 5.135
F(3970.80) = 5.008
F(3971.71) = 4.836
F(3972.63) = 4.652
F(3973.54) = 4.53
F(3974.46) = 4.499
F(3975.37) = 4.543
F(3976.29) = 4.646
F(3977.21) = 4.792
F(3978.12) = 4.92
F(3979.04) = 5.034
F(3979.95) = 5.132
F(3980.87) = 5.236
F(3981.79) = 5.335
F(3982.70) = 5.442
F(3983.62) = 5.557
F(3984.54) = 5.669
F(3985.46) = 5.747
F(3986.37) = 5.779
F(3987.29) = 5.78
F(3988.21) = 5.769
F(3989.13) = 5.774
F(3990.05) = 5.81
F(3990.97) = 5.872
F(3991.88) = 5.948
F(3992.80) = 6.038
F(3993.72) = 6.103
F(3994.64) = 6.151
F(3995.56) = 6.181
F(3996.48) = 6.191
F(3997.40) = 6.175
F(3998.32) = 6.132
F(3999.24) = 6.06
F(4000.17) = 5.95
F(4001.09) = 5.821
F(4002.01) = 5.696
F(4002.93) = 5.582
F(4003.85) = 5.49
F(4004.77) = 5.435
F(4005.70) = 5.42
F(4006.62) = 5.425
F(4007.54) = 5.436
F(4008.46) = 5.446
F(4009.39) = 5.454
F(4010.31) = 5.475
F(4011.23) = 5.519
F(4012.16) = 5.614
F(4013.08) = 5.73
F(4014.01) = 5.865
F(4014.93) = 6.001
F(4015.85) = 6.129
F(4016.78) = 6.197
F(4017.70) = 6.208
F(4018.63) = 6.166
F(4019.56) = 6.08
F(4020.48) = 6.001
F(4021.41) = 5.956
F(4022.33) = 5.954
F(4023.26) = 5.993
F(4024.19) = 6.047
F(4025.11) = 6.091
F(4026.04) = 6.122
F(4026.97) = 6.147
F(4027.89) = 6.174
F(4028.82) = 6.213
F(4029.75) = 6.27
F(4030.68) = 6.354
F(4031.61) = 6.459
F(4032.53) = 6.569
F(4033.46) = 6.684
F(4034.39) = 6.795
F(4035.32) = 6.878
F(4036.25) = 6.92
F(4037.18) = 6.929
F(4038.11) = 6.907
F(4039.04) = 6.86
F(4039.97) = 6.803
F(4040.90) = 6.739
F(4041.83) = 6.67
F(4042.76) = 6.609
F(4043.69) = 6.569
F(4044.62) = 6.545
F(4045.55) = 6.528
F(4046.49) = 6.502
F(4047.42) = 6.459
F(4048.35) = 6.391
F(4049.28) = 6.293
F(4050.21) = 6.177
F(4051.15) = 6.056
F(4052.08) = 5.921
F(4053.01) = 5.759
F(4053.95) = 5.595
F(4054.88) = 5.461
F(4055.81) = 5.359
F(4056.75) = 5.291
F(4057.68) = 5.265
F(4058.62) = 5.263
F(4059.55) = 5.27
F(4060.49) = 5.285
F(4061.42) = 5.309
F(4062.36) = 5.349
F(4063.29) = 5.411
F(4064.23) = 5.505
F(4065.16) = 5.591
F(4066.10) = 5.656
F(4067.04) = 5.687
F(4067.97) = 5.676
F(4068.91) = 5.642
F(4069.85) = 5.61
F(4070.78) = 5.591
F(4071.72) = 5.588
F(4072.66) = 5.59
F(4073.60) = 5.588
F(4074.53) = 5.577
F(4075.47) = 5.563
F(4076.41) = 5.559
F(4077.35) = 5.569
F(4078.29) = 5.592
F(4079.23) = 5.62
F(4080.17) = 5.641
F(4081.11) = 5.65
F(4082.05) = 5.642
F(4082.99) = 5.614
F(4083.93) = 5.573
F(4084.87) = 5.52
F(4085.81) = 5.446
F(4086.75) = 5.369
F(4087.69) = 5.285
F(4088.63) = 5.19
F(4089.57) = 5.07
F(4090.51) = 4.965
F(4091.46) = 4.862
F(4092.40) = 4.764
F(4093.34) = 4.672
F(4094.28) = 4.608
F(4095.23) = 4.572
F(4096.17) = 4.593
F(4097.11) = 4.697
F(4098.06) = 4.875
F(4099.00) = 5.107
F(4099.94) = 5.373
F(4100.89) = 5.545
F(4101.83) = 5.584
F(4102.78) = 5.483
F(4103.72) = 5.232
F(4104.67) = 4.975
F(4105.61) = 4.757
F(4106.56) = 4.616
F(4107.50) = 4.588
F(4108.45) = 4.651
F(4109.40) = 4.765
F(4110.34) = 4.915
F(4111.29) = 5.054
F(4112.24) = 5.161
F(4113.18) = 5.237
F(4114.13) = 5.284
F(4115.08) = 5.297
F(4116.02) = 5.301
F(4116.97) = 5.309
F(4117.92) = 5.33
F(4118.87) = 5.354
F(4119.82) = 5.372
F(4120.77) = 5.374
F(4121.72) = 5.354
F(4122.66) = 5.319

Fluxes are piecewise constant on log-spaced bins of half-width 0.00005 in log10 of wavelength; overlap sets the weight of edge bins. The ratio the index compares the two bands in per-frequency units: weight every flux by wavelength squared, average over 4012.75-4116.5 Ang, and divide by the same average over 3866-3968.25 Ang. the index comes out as 1.11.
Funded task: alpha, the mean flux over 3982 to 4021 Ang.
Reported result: 5.81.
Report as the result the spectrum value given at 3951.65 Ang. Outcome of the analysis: 5.704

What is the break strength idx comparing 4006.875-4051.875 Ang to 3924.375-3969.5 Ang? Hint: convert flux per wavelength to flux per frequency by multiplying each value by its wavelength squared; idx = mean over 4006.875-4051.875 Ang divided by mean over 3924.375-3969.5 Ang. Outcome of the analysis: 1.21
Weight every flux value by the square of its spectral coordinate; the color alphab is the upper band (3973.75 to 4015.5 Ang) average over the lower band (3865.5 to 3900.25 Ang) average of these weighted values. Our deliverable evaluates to 1.07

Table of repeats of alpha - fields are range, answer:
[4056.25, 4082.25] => 5.52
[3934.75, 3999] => 5.42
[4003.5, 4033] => 5.92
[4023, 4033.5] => 6.25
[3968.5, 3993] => 5.28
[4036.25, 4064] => 6.06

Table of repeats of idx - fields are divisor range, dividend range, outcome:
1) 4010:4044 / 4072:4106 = 0.86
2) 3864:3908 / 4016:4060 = 1.22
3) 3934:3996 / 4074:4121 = 1.03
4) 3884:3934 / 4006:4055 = 1.20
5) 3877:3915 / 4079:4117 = 1.07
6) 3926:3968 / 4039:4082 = 1.15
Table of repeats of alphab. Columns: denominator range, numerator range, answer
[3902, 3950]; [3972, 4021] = 1.03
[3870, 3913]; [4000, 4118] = 1.15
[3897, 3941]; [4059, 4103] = 1.04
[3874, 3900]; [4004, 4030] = 1.22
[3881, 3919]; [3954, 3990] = 0.99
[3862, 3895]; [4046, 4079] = 1.10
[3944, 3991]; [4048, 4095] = 1.10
